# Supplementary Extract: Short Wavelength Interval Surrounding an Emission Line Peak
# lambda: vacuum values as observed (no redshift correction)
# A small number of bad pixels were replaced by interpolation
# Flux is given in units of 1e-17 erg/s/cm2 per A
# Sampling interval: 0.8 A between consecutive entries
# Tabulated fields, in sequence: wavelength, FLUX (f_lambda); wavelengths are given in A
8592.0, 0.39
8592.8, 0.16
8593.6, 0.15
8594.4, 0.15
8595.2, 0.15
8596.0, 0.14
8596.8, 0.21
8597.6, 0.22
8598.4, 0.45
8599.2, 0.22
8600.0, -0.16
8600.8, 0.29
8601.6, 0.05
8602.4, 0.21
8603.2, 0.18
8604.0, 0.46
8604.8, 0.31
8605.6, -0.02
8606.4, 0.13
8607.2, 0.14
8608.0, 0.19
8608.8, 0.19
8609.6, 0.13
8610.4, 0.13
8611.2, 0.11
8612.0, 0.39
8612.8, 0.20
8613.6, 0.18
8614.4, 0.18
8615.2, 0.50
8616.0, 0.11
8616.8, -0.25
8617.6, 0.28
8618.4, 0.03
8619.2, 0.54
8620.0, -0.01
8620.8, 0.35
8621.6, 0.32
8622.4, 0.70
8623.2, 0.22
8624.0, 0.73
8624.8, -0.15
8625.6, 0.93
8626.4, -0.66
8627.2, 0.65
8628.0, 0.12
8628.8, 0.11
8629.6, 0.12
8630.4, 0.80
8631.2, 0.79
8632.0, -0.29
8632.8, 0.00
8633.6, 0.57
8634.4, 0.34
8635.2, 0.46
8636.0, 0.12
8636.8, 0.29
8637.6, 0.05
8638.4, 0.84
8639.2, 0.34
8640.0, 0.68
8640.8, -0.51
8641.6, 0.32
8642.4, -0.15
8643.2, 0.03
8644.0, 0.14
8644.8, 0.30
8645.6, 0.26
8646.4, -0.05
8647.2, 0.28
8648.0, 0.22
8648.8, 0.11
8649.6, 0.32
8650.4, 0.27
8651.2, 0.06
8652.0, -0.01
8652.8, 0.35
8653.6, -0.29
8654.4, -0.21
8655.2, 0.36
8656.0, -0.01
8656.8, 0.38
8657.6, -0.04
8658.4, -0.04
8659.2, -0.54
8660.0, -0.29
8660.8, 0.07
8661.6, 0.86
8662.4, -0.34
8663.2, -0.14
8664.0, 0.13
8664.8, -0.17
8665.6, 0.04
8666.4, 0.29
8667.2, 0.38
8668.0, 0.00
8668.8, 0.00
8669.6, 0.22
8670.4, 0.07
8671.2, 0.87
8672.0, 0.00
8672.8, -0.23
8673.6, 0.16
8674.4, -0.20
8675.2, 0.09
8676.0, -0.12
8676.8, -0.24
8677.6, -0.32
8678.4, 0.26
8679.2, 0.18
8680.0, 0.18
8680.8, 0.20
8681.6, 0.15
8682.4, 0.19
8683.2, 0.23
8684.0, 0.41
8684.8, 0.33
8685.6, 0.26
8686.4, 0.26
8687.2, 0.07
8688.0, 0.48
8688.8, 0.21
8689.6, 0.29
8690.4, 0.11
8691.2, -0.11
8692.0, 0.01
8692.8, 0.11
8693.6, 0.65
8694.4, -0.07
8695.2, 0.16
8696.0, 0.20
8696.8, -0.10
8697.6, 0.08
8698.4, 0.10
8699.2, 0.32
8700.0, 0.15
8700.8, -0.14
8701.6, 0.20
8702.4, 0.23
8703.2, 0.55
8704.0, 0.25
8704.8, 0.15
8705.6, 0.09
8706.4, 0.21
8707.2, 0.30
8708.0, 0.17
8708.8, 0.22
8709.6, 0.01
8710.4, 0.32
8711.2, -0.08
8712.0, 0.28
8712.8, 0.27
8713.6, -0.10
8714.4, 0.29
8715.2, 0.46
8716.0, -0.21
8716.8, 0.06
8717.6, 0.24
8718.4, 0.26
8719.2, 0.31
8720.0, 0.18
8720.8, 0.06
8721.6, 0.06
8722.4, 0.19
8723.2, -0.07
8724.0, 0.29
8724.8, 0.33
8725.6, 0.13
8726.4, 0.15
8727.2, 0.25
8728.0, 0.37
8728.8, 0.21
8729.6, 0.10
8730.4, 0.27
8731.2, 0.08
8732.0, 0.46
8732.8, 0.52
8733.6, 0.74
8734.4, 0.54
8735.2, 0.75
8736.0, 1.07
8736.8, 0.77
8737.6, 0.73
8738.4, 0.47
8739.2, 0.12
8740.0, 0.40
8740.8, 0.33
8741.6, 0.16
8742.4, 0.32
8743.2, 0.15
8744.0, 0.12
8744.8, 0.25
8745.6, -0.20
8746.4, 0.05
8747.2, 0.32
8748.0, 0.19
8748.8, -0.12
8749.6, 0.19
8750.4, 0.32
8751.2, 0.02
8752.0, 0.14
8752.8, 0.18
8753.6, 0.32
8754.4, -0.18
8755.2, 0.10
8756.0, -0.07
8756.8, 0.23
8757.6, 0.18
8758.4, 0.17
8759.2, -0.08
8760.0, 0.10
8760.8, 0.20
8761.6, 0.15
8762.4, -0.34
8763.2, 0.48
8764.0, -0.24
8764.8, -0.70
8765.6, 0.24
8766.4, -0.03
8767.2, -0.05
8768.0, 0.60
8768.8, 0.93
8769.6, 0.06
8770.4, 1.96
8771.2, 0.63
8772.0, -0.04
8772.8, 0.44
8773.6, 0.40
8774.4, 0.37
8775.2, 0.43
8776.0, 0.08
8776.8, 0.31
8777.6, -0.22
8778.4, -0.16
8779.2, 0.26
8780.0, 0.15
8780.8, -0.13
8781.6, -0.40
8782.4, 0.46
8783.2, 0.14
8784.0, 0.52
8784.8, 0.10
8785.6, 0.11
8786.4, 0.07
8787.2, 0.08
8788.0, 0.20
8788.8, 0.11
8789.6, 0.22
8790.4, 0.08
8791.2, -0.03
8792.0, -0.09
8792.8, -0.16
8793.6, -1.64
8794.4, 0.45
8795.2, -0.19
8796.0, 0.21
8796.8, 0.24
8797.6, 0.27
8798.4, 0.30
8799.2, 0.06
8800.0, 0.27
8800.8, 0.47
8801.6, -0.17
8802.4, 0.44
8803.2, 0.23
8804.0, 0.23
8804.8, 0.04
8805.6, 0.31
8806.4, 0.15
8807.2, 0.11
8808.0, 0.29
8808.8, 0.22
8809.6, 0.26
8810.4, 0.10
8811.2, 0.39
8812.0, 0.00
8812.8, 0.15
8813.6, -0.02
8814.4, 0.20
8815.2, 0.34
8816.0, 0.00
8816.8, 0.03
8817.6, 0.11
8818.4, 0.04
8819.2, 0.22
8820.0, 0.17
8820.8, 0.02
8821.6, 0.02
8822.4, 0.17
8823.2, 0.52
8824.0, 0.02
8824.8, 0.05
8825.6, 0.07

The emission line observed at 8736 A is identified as H-gamma 4340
